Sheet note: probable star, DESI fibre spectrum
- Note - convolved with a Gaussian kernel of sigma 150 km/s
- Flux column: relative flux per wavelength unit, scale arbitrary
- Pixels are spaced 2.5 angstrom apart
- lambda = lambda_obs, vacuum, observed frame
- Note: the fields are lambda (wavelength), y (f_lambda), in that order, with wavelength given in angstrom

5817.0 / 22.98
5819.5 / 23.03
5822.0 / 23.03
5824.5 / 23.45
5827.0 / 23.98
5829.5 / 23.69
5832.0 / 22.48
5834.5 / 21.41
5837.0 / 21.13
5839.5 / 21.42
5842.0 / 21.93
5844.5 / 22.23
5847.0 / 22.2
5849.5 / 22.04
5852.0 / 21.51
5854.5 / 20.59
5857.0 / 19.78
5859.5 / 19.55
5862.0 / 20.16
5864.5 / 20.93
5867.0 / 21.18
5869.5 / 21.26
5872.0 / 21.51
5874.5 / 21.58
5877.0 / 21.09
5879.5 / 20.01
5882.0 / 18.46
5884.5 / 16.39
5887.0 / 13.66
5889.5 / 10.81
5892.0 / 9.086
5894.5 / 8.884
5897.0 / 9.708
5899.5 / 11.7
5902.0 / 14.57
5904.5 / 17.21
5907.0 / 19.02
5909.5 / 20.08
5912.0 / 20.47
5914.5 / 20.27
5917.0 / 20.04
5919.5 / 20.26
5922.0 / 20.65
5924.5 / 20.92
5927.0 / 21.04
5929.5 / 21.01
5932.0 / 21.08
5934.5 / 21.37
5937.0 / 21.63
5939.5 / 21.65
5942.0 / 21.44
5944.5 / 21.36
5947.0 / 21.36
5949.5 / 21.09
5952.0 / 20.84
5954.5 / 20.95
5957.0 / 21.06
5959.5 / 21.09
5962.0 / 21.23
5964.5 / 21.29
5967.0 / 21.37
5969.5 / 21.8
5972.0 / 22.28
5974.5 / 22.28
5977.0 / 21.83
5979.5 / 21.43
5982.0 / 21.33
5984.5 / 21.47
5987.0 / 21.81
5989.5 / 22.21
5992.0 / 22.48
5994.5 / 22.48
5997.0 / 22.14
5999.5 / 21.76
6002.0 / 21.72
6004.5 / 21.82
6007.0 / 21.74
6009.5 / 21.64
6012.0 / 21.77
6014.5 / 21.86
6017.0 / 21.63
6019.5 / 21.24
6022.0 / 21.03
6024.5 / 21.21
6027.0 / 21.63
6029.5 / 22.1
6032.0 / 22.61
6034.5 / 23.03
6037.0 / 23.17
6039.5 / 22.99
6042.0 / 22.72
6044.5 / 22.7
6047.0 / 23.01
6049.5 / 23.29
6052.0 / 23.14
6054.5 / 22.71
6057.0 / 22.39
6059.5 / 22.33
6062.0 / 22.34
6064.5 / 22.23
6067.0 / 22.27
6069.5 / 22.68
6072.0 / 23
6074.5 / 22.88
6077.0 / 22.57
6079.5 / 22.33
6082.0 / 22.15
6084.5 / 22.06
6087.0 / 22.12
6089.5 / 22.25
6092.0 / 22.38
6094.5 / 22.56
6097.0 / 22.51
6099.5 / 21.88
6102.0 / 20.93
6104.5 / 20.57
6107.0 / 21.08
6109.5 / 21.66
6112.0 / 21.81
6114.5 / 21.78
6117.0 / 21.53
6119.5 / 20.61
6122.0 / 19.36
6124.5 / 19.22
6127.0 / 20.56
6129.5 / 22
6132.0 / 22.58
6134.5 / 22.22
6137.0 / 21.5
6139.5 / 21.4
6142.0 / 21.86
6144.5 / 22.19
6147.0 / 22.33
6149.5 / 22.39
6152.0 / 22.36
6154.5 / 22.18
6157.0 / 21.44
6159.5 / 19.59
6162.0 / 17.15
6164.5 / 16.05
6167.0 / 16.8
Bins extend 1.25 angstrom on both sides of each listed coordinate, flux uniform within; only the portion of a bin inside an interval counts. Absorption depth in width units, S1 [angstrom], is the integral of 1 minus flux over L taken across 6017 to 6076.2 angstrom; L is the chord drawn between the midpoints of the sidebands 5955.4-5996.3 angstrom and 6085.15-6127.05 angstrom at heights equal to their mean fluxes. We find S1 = -2.5 angstrom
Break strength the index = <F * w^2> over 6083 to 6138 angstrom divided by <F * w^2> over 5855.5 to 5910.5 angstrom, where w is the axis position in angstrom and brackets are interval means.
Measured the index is 1.36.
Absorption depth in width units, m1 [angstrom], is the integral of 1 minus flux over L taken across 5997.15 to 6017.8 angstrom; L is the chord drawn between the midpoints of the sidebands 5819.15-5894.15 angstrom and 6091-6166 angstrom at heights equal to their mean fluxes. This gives -1.0 angstrom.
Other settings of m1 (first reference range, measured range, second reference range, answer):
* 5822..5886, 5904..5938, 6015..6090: 1.9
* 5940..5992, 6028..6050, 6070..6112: -1.0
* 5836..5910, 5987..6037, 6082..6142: -4.4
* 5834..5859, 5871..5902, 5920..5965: 8.9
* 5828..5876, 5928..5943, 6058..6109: 0.2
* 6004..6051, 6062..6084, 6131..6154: -0.3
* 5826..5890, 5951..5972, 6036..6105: 0.2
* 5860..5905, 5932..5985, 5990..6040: -4.7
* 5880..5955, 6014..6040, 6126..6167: -3.3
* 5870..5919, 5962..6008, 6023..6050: -3.2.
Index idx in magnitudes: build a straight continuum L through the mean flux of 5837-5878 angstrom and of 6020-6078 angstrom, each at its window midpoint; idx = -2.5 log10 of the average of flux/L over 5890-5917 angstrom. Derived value 0.377 mag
